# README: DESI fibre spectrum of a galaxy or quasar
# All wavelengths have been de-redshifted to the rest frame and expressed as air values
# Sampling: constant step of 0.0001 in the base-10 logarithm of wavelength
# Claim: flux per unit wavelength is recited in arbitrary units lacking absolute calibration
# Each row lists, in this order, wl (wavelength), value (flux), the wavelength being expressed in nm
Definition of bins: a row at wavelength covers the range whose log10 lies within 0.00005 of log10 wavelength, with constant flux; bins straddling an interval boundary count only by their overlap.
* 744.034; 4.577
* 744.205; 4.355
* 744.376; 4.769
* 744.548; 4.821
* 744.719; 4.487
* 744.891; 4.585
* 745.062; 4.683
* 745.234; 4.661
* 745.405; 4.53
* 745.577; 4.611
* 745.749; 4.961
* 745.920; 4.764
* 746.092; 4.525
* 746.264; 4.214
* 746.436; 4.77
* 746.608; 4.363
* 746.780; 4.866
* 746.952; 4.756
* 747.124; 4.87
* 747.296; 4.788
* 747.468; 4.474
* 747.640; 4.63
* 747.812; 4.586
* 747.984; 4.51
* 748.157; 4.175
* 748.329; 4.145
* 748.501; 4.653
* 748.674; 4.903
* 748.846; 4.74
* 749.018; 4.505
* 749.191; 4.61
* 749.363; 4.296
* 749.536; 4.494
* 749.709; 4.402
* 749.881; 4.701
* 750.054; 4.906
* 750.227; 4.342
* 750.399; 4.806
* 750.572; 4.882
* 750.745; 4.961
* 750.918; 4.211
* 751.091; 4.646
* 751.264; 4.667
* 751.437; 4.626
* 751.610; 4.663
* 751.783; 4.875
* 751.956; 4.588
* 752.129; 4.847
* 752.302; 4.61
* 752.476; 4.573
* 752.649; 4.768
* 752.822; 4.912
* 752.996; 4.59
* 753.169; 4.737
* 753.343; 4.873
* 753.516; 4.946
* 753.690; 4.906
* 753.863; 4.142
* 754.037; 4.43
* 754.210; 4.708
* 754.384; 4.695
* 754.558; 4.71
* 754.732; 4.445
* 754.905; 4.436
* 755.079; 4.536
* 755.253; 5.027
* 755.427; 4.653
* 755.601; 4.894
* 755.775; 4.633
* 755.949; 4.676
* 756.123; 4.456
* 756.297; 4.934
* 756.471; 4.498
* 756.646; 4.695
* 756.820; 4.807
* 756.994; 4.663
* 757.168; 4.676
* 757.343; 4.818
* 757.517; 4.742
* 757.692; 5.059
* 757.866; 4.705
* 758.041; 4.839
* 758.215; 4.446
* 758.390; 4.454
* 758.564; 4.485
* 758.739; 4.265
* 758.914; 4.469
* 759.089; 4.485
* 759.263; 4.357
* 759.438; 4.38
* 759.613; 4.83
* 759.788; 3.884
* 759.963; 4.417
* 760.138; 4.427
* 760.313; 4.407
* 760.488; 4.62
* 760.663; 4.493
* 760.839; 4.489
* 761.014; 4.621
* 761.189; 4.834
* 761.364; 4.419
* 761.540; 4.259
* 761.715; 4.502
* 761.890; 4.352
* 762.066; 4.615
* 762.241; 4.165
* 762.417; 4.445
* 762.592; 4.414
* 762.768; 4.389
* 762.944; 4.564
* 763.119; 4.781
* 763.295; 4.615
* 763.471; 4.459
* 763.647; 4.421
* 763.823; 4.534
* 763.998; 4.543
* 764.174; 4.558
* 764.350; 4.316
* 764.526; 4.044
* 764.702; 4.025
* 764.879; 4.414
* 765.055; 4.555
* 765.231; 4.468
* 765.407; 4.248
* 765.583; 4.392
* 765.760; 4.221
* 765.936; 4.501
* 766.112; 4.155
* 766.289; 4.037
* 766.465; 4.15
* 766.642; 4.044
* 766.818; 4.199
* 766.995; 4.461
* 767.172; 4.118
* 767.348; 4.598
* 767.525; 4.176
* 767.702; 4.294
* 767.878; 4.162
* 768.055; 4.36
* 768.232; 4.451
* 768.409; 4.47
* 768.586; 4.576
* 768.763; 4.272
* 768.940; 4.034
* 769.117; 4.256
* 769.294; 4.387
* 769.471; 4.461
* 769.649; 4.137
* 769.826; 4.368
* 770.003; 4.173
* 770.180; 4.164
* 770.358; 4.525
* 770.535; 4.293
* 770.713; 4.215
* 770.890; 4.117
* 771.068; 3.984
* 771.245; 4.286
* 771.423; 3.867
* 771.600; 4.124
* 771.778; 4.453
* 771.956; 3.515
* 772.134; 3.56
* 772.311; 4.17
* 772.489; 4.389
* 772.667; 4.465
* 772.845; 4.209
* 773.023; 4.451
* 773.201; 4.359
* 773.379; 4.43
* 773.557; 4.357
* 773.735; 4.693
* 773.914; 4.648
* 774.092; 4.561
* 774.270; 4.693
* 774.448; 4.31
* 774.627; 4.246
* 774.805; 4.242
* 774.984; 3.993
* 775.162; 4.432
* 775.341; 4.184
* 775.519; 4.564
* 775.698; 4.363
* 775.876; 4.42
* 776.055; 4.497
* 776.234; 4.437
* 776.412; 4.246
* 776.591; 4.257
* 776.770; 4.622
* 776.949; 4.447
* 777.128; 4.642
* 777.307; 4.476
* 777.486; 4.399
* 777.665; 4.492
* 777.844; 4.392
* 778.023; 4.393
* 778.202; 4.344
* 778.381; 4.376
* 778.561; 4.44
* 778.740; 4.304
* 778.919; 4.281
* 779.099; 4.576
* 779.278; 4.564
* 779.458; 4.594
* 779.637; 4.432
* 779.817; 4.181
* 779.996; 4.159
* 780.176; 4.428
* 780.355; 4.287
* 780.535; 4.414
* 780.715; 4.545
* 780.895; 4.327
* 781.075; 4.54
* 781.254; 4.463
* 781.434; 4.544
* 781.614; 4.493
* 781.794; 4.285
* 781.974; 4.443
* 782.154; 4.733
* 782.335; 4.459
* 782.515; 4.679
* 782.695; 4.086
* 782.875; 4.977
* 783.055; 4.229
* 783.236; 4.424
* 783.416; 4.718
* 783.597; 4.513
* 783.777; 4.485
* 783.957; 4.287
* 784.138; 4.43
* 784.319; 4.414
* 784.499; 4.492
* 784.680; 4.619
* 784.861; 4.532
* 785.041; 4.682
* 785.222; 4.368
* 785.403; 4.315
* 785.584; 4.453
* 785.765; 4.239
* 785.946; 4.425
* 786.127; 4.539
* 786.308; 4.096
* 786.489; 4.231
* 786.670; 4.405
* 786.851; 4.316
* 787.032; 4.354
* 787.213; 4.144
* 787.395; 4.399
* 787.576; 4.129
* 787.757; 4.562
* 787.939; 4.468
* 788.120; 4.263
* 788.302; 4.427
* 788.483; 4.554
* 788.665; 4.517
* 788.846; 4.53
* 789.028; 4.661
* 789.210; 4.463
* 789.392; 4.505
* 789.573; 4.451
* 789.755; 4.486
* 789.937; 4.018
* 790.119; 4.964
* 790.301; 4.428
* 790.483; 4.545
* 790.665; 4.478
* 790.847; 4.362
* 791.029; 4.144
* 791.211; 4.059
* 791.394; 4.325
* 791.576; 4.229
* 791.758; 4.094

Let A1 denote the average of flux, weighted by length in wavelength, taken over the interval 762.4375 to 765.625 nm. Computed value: 4.43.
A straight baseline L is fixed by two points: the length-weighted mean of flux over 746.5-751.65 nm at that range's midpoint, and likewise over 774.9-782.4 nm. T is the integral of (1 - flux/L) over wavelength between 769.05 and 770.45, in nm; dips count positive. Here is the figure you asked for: 0.05 nm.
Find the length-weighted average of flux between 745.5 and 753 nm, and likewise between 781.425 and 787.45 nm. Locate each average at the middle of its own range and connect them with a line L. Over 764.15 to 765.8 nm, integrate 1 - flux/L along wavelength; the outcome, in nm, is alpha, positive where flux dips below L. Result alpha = 0.08 nm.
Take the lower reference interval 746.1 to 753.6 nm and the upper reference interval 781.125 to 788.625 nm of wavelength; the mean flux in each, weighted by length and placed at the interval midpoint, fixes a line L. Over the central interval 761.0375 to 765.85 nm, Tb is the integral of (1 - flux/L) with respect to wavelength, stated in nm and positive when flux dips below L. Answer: 0.13 nm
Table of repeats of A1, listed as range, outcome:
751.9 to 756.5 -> 4.68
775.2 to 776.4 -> 4.4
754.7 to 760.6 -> 4.59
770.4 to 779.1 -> 4.33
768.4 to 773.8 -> 4.25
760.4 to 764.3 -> 4.5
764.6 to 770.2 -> 4.29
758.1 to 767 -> 4.41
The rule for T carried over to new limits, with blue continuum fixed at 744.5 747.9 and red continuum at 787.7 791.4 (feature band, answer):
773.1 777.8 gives 0.087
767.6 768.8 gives 0.045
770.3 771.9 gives 0.120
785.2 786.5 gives 0.035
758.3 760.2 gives 0.074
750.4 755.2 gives -0.059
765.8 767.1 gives 0.094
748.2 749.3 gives 0.015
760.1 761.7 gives 0.023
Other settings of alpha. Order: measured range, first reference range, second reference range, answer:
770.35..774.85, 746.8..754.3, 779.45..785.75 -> 0.24 nm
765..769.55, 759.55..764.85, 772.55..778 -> 0.13 nm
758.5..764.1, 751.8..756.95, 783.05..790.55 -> 0.20 nm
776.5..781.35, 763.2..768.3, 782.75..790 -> -0.03 nm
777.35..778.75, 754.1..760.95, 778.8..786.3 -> 0.02 nm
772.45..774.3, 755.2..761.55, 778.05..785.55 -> 0.01 nm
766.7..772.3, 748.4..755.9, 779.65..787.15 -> 0.38 nm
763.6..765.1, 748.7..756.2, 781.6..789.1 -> 0.07 nm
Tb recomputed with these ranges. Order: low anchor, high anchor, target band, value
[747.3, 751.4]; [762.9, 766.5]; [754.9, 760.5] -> -0.16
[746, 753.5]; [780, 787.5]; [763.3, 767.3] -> 0.19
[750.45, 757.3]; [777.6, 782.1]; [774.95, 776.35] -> 0.03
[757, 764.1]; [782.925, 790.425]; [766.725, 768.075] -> 0.06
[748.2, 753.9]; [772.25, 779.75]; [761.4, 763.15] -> 0.04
